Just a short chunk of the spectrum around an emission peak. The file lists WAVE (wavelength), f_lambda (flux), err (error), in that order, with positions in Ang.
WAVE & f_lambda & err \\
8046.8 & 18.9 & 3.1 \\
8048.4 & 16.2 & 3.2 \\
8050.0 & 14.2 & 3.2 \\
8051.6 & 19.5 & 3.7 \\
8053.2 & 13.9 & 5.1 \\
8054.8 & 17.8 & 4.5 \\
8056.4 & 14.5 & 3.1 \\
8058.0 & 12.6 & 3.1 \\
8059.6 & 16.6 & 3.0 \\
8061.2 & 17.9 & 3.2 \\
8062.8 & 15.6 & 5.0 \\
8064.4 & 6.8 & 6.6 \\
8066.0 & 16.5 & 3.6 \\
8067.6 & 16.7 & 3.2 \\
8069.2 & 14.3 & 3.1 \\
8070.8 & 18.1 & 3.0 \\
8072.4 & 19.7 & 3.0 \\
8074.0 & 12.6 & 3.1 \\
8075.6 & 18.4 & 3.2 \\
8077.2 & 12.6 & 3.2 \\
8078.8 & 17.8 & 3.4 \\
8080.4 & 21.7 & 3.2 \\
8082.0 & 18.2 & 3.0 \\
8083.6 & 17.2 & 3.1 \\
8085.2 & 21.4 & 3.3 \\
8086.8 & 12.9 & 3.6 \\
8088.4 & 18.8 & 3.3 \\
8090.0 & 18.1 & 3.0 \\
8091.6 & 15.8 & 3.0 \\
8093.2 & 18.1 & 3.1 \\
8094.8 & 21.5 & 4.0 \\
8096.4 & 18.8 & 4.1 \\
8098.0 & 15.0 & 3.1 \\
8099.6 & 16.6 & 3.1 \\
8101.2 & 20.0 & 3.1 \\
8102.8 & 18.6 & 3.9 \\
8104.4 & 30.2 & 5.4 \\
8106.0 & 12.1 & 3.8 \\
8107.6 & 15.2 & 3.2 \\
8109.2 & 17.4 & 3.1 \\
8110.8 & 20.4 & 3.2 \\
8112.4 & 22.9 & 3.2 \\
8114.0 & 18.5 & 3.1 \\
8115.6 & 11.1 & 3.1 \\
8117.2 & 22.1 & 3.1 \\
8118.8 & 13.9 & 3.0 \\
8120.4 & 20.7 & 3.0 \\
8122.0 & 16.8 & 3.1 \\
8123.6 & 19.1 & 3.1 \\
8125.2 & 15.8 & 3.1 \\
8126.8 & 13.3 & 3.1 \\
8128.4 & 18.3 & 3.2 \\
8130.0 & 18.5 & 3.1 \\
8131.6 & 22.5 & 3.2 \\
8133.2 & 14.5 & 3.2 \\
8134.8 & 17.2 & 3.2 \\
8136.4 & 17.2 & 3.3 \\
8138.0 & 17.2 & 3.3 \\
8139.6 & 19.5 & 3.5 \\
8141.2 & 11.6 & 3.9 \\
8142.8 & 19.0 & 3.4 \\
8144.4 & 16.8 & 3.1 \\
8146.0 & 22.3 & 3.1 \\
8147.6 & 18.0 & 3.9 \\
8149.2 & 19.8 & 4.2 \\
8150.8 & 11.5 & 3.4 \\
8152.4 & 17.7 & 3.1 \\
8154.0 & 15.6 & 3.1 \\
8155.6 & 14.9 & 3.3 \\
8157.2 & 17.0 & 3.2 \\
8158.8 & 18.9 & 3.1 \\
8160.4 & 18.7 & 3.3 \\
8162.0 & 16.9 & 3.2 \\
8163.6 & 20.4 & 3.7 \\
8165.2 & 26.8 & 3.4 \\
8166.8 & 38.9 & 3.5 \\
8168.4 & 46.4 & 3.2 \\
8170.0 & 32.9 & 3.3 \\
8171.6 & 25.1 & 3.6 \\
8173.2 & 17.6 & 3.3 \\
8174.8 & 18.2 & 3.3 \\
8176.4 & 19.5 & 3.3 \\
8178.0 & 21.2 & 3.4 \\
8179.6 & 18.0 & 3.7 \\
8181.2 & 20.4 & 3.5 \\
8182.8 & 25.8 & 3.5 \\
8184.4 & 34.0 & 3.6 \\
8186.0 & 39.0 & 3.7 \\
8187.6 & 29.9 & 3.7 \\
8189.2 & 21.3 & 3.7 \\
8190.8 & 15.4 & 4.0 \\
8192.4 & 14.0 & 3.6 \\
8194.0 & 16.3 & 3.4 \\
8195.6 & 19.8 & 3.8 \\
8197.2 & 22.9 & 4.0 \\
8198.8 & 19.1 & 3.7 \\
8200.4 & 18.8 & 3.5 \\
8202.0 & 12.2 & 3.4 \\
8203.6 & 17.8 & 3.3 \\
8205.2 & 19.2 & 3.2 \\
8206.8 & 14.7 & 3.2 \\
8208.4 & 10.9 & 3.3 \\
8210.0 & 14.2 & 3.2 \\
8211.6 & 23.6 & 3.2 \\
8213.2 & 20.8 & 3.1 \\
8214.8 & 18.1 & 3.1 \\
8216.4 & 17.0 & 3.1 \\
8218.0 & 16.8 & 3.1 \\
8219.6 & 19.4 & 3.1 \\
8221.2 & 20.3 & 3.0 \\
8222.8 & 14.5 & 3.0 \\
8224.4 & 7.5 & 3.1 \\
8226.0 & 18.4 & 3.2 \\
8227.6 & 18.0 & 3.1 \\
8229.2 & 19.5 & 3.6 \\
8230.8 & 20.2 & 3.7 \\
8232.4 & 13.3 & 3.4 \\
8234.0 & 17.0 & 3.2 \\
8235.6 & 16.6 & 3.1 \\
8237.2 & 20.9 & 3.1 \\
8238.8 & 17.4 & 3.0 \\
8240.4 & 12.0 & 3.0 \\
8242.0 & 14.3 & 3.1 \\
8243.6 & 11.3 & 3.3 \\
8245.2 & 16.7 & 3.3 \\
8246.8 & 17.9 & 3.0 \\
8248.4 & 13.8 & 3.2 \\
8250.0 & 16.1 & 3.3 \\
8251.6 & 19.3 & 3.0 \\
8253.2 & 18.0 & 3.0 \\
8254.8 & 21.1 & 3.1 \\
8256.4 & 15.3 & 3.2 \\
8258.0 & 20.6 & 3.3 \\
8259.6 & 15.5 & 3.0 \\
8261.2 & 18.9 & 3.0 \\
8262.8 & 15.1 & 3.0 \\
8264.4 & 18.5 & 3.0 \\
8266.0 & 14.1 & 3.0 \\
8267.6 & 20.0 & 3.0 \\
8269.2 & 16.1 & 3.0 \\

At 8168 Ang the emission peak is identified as [S II]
